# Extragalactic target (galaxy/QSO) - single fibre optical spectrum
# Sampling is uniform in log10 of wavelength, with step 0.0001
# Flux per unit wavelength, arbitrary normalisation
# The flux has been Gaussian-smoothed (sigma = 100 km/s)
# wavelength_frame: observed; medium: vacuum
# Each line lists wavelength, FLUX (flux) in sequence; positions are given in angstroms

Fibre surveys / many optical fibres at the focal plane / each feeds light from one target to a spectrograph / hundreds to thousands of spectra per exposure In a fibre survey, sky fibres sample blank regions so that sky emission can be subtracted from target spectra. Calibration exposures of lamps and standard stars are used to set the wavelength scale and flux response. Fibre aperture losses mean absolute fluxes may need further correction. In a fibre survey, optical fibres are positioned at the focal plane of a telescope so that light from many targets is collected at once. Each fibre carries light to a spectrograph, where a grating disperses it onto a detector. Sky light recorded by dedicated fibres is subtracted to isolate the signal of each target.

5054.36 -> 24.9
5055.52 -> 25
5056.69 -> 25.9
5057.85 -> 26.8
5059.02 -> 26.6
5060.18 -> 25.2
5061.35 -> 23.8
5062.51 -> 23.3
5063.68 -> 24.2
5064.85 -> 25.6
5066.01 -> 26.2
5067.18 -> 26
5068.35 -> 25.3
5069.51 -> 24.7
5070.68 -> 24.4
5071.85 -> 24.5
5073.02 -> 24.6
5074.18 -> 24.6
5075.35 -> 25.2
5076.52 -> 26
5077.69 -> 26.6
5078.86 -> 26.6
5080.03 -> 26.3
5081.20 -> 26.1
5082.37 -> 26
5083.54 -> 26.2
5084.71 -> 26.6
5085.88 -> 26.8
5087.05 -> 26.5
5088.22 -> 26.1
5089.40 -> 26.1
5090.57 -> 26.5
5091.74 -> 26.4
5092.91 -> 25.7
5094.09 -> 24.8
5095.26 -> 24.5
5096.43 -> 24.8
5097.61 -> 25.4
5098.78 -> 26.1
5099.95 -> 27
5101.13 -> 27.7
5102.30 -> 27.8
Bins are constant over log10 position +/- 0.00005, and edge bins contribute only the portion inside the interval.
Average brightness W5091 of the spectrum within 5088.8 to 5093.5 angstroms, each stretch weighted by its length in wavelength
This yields 26.1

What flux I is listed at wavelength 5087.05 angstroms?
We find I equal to 26.5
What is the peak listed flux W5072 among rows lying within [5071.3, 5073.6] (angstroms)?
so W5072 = 24.6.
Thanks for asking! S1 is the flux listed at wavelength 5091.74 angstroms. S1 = 26.4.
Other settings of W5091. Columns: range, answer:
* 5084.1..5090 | 26.4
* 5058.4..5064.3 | 24.6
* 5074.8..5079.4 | 26.1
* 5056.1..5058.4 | 26.3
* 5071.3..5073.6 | 24.6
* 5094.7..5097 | 24.7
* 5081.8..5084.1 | 26.1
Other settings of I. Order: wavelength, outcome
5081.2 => 26.1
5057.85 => 26.8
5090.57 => 26.5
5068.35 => 25.3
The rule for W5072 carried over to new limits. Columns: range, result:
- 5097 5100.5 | 27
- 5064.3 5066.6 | 26.2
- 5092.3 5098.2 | 25.7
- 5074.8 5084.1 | 26.6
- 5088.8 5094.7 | 26.5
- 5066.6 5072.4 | 26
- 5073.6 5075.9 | 25.2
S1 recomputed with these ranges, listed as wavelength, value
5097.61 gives 25.4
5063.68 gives 24.2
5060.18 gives 25.2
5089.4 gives 26.1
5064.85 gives 25.6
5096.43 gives 24.8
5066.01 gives 26.2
